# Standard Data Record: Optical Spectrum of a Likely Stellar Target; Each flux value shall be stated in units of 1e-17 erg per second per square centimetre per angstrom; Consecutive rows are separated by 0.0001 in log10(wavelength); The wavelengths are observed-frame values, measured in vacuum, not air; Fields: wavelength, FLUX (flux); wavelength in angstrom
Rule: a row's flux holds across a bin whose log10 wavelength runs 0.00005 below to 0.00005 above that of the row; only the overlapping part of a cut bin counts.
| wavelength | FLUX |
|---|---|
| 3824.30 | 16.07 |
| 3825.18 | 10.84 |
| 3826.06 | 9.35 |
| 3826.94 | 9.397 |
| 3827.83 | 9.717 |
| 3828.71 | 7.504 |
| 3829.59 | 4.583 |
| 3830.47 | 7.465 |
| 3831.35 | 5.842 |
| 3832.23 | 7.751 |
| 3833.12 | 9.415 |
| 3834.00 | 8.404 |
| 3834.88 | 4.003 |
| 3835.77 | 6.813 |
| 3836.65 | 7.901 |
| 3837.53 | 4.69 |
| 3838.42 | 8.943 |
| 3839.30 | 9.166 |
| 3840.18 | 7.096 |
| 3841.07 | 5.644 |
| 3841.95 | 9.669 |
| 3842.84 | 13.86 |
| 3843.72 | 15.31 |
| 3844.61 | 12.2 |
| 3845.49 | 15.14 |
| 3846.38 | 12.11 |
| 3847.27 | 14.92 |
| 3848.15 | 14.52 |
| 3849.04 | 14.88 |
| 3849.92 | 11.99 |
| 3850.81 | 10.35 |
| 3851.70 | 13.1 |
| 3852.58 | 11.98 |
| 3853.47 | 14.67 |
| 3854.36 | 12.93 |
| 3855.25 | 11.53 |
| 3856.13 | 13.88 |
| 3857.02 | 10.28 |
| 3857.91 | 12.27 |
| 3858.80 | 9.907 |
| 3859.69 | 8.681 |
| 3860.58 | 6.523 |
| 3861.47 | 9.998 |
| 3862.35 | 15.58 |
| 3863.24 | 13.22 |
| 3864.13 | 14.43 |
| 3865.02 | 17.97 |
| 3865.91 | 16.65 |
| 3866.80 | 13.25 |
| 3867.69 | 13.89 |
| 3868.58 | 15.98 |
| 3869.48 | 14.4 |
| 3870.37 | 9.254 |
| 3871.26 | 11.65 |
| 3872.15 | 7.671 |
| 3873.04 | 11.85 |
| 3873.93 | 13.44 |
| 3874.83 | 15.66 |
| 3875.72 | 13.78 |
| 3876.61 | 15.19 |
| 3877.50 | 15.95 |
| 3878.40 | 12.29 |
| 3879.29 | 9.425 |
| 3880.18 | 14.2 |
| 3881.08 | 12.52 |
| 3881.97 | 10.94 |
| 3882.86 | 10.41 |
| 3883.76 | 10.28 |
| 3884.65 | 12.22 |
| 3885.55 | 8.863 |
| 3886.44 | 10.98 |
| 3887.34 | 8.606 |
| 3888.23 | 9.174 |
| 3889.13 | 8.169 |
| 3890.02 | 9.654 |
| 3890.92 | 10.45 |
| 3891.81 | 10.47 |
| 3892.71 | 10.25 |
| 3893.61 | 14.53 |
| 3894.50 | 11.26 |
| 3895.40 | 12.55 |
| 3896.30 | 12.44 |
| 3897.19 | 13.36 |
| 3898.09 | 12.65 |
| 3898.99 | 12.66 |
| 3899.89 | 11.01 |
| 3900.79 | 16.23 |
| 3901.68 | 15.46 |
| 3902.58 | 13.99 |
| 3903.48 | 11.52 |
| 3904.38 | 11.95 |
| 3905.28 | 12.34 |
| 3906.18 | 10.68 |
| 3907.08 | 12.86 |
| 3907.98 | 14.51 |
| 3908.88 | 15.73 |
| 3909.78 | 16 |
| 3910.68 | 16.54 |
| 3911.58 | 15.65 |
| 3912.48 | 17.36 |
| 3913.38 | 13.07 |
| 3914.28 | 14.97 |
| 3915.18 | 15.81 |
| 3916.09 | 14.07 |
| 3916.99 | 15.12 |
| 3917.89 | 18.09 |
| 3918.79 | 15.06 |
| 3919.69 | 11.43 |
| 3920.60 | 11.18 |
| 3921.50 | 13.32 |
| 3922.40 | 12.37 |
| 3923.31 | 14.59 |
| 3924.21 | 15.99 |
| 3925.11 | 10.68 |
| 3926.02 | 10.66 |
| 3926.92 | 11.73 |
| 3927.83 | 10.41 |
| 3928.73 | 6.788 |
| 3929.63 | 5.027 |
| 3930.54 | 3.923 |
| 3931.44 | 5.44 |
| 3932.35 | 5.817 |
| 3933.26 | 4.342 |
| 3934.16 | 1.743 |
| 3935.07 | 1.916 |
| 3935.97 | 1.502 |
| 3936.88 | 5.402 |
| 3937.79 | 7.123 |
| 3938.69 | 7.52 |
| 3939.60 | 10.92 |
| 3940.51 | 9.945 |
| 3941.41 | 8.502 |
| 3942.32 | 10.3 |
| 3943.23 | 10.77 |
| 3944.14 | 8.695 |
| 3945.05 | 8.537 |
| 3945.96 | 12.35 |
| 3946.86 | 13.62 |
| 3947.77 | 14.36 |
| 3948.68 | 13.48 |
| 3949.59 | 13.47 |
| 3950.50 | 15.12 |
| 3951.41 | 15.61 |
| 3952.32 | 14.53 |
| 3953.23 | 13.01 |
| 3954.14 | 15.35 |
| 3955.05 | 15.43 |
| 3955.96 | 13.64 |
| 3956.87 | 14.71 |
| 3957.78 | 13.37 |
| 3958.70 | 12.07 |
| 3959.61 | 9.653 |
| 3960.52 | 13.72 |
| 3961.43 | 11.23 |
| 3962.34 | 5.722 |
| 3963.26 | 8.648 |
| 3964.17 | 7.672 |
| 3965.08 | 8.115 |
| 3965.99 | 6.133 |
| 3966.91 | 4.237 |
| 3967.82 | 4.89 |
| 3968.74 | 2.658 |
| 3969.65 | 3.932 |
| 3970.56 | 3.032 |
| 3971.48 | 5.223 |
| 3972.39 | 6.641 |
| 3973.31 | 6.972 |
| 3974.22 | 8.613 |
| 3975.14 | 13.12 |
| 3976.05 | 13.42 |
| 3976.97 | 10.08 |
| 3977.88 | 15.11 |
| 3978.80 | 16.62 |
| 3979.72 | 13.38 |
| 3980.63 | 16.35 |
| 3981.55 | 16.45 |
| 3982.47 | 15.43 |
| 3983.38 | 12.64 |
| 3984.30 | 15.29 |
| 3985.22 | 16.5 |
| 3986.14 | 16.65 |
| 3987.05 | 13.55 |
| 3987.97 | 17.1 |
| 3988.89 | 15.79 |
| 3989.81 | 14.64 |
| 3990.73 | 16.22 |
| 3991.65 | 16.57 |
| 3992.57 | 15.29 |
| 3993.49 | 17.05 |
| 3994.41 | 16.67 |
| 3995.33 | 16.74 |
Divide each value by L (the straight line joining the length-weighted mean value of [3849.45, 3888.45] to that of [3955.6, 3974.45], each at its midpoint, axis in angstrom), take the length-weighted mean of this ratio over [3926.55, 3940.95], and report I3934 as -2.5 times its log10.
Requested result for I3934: 0.46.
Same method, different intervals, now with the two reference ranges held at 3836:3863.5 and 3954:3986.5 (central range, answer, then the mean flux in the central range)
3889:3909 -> -0.116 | 12.4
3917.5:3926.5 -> -0.202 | 13.3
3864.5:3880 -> -0.193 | 13.4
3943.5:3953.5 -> -0.183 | 12.9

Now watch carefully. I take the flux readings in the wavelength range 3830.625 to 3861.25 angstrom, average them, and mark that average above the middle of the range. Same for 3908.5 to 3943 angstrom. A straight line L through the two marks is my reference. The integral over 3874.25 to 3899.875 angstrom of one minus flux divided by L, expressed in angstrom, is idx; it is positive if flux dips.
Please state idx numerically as -2.9 angstrom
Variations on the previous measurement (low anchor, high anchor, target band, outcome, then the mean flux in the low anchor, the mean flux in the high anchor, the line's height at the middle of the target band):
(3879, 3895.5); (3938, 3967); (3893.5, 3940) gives -2.0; 10.8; 11.3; 11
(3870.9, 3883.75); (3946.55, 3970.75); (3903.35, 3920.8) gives -3.9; 12.4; 10.7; 11.7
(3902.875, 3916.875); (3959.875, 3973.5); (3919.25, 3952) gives 2.8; 14.2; 6.62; 10.8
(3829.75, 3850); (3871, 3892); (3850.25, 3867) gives -3.1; 9.8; 11.4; 10.5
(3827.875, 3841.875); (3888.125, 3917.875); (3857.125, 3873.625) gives -4.2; 7.16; 13.2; 9.88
